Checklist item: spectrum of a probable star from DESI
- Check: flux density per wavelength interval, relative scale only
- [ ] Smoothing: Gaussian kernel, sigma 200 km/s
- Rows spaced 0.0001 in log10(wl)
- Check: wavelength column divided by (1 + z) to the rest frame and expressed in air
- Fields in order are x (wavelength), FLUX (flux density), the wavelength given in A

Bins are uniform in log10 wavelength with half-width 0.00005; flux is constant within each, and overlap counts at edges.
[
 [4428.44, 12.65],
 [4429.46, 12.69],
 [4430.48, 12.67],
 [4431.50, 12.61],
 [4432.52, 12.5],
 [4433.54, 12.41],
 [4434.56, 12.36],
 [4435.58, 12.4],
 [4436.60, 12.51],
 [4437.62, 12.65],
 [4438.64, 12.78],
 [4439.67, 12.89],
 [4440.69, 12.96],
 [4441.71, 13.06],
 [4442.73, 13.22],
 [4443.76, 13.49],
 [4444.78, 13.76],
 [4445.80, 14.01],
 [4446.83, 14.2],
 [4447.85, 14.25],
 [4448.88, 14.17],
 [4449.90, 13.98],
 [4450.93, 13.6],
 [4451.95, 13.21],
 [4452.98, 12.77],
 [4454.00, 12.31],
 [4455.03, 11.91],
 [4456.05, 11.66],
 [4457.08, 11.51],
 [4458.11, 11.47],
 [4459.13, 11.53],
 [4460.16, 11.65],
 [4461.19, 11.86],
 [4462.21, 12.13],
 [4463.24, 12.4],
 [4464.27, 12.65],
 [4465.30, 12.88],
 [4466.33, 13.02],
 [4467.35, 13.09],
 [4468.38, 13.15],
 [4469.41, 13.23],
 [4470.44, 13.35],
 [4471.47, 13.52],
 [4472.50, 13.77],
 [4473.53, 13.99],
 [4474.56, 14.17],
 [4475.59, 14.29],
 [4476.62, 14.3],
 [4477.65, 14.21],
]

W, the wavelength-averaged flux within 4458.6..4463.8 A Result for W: 11.9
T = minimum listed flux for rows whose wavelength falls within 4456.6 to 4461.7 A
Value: 11.47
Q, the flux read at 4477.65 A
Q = 14.21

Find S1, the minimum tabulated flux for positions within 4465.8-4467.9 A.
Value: 13.02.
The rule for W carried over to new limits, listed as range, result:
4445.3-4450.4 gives 14.1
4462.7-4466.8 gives 12.7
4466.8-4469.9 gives 13.2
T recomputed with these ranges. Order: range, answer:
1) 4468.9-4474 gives 13.23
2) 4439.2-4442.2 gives 12.89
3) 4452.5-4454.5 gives 12.31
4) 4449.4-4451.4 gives 13.6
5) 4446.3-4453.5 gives 12.77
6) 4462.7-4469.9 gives 12.4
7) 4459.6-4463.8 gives 11.65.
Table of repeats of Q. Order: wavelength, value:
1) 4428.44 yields 12.65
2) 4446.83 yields 14.2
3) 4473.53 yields 13.99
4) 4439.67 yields 12.89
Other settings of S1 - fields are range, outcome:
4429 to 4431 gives 12.67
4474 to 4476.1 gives 14.17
